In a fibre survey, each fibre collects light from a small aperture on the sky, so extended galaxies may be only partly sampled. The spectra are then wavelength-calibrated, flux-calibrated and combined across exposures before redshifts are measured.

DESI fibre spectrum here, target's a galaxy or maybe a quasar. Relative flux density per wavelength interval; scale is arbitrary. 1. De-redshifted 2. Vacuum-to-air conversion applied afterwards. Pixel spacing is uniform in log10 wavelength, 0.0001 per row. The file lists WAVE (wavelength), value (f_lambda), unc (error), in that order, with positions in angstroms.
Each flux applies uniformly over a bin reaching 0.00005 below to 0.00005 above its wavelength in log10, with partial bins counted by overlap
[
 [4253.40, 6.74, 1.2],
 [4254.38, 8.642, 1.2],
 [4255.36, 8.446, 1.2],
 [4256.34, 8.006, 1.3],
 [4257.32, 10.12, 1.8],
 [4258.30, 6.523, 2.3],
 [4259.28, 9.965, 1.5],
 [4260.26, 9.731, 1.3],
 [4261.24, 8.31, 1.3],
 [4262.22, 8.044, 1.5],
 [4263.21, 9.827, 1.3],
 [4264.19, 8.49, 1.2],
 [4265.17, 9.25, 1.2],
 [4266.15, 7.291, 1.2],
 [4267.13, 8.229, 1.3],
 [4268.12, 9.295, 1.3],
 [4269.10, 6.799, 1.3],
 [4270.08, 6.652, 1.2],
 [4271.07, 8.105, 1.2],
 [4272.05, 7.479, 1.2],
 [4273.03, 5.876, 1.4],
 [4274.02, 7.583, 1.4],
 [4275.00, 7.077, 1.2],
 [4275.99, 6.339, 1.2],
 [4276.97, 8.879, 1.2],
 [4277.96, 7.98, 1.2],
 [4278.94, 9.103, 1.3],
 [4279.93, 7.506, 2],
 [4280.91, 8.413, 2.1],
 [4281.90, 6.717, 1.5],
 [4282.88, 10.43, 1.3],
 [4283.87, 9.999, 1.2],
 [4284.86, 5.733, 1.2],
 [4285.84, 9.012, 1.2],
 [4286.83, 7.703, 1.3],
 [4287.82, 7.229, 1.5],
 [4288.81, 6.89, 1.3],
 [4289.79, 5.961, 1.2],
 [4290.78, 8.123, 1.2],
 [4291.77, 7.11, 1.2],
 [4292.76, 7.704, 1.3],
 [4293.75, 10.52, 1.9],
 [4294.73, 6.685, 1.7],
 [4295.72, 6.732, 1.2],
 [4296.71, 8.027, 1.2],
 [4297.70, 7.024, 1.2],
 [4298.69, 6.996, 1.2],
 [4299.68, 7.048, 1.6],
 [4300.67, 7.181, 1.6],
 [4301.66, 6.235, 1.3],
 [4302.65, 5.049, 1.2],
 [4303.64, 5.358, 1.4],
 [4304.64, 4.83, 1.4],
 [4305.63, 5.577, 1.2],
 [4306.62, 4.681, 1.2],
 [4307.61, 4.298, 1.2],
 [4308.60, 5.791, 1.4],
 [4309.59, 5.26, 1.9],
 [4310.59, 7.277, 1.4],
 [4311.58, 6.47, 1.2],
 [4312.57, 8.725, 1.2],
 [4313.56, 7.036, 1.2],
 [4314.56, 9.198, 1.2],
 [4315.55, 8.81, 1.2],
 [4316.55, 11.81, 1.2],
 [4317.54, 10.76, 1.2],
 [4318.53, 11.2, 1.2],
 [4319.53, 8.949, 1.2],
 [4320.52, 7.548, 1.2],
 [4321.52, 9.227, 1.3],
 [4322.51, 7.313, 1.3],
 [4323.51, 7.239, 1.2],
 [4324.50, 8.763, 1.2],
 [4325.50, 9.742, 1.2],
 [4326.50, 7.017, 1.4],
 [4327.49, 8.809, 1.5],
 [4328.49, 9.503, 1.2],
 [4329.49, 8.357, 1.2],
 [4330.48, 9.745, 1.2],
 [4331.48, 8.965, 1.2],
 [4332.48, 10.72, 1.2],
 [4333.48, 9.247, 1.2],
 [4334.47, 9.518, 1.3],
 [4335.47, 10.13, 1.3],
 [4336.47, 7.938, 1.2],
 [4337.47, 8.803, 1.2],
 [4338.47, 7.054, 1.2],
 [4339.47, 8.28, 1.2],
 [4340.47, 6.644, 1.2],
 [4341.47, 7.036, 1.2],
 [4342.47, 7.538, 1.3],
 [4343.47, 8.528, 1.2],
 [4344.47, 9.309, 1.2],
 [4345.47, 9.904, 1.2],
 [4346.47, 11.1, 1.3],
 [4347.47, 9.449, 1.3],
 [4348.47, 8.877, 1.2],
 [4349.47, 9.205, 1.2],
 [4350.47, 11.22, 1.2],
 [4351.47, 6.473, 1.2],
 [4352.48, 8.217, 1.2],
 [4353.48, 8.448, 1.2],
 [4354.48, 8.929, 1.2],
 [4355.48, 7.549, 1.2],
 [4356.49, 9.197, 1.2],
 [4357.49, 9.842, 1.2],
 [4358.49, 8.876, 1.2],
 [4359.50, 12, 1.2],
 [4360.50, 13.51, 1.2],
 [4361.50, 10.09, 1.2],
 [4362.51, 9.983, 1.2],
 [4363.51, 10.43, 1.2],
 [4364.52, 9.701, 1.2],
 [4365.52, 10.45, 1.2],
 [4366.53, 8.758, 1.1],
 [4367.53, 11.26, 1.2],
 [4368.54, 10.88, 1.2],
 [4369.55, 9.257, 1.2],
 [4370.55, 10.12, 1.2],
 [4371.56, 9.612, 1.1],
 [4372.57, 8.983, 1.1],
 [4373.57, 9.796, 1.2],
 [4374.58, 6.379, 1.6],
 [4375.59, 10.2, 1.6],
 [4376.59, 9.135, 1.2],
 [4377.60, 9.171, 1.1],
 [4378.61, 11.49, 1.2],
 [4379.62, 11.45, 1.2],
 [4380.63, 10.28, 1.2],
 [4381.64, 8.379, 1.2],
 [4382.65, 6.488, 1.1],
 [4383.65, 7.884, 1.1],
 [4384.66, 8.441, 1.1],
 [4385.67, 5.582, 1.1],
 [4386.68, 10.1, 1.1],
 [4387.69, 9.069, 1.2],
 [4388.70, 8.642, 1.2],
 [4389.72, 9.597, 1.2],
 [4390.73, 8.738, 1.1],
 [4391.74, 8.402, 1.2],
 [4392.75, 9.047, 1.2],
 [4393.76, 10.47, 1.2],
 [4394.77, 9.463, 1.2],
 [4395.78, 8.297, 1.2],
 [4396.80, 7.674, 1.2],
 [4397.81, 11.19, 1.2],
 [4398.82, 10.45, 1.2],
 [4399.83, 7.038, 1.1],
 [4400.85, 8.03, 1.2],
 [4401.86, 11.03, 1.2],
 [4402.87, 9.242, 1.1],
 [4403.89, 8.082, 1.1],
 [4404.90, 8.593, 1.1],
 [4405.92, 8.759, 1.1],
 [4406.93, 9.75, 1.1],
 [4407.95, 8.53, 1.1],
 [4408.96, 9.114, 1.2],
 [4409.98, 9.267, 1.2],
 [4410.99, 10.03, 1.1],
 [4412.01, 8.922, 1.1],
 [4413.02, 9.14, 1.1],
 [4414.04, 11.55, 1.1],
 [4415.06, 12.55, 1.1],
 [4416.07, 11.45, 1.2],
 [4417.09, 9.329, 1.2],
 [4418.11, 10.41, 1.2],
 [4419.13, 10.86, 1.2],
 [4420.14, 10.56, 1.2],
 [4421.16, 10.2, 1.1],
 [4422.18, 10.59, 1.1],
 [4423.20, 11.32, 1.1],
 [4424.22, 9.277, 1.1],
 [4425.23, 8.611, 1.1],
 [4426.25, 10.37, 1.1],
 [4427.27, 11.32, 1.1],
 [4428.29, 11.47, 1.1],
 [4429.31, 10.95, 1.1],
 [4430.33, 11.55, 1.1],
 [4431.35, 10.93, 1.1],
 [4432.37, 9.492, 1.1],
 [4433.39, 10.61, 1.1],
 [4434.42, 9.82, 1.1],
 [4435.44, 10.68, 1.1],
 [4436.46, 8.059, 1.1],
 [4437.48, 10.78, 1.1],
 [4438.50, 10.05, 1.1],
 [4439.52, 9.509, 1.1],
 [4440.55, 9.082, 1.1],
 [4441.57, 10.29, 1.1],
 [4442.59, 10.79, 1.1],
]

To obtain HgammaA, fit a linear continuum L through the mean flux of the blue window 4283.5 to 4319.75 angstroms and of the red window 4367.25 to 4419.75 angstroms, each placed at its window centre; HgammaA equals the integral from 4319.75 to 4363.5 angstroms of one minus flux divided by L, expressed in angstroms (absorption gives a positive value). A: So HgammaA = -3.98 angstroms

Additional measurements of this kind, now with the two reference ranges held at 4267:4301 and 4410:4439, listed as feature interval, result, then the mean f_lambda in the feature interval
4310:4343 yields -0.7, 8.64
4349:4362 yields -0.7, 9.51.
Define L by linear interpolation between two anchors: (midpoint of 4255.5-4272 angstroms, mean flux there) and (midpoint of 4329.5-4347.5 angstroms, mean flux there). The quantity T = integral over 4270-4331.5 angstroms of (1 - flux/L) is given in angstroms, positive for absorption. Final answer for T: 6.8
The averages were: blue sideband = 8.39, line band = 7.67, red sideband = 8.86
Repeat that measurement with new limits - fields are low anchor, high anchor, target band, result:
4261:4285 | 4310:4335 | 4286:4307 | 3.9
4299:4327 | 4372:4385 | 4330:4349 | -1.8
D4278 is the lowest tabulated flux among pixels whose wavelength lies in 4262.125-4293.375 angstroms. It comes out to 5.733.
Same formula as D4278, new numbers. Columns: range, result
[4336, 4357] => 6.473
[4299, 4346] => 4.298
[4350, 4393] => 5.582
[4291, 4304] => 5.049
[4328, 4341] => 6.644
